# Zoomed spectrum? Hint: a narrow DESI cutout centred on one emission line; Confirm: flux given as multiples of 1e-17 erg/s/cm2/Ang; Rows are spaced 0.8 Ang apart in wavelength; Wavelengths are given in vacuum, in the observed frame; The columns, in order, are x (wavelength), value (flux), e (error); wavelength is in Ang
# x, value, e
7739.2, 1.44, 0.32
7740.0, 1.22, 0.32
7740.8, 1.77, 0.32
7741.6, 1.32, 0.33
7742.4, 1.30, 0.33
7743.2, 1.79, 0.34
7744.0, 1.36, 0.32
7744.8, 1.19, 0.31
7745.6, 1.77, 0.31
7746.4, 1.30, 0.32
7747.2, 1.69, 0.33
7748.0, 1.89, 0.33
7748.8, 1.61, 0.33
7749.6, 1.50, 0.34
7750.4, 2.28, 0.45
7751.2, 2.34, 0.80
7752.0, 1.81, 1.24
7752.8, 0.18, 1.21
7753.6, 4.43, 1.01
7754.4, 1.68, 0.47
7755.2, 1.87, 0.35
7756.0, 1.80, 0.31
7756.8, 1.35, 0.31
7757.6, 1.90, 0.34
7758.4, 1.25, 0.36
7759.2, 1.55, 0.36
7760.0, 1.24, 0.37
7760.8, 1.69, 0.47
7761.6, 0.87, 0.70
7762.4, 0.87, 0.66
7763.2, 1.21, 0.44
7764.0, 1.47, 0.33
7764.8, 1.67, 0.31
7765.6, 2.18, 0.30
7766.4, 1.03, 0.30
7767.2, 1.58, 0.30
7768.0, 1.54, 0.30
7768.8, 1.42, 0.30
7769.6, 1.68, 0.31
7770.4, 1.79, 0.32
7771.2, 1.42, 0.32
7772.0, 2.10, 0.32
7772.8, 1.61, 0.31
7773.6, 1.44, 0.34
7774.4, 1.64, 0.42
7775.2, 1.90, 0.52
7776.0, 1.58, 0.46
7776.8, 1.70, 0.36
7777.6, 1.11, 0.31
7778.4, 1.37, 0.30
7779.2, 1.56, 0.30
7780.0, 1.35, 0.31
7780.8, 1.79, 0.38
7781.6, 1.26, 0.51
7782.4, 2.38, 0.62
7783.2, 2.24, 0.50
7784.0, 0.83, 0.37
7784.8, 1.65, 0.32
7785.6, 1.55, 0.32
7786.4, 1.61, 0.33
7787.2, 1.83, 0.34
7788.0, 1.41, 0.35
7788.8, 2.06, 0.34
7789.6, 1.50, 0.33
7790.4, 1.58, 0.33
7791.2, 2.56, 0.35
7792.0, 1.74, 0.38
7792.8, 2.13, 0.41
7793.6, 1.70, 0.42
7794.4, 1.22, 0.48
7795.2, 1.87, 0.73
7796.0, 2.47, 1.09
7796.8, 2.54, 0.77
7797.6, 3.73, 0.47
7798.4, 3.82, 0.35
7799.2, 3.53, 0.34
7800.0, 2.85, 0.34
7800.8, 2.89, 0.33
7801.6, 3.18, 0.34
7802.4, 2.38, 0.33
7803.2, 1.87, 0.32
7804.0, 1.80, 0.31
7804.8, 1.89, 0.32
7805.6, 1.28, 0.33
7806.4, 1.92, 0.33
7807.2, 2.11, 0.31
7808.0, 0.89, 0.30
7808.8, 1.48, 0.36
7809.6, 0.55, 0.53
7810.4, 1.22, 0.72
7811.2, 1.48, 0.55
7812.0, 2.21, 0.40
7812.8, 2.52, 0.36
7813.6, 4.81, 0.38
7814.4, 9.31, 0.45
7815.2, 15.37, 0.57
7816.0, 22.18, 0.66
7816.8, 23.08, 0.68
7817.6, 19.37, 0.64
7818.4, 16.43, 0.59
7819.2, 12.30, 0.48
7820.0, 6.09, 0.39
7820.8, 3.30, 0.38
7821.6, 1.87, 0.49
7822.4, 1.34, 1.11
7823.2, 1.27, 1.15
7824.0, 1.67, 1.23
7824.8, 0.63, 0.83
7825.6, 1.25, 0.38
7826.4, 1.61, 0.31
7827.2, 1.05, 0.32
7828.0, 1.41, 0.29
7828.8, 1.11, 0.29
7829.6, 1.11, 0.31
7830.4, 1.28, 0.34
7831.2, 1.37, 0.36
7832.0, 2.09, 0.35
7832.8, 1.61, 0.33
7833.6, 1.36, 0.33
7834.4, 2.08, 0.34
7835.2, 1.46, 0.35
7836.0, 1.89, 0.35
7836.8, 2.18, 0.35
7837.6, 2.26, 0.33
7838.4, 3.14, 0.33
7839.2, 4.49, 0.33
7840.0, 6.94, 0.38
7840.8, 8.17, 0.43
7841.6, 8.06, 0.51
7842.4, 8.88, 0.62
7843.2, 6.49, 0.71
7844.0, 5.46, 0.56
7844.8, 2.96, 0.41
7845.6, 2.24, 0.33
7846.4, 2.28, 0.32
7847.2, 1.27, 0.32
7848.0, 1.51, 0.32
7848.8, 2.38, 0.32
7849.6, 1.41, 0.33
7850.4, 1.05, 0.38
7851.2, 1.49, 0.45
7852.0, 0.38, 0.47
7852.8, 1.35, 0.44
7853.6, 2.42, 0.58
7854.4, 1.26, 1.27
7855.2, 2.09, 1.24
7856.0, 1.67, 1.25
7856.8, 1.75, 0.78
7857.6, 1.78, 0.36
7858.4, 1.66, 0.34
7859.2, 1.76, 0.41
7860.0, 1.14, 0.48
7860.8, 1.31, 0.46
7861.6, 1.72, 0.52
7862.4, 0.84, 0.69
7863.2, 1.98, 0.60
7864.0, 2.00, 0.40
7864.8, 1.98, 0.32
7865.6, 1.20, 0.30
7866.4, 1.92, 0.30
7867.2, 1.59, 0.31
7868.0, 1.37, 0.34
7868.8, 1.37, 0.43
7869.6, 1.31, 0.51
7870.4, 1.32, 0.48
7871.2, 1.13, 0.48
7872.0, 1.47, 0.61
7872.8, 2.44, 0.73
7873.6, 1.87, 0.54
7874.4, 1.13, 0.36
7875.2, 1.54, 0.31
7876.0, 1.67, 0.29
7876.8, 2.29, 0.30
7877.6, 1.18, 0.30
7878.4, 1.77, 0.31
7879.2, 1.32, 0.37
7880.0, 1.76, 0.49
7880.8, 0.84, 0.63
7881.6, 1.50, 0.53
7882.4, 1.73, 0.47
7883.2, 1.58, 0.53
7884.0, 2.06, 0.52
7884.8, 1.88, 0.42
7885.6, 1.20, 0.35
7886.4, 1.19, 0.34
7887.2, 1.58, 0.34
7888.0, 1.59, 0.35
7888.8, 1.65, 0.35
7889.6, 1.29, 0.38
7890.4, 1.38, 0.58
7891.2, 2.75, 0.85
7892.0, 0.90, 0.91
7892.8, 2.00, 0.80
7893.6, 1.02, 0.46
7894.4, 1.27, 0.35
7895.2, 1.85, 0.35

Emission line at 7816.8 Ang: H-alpha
